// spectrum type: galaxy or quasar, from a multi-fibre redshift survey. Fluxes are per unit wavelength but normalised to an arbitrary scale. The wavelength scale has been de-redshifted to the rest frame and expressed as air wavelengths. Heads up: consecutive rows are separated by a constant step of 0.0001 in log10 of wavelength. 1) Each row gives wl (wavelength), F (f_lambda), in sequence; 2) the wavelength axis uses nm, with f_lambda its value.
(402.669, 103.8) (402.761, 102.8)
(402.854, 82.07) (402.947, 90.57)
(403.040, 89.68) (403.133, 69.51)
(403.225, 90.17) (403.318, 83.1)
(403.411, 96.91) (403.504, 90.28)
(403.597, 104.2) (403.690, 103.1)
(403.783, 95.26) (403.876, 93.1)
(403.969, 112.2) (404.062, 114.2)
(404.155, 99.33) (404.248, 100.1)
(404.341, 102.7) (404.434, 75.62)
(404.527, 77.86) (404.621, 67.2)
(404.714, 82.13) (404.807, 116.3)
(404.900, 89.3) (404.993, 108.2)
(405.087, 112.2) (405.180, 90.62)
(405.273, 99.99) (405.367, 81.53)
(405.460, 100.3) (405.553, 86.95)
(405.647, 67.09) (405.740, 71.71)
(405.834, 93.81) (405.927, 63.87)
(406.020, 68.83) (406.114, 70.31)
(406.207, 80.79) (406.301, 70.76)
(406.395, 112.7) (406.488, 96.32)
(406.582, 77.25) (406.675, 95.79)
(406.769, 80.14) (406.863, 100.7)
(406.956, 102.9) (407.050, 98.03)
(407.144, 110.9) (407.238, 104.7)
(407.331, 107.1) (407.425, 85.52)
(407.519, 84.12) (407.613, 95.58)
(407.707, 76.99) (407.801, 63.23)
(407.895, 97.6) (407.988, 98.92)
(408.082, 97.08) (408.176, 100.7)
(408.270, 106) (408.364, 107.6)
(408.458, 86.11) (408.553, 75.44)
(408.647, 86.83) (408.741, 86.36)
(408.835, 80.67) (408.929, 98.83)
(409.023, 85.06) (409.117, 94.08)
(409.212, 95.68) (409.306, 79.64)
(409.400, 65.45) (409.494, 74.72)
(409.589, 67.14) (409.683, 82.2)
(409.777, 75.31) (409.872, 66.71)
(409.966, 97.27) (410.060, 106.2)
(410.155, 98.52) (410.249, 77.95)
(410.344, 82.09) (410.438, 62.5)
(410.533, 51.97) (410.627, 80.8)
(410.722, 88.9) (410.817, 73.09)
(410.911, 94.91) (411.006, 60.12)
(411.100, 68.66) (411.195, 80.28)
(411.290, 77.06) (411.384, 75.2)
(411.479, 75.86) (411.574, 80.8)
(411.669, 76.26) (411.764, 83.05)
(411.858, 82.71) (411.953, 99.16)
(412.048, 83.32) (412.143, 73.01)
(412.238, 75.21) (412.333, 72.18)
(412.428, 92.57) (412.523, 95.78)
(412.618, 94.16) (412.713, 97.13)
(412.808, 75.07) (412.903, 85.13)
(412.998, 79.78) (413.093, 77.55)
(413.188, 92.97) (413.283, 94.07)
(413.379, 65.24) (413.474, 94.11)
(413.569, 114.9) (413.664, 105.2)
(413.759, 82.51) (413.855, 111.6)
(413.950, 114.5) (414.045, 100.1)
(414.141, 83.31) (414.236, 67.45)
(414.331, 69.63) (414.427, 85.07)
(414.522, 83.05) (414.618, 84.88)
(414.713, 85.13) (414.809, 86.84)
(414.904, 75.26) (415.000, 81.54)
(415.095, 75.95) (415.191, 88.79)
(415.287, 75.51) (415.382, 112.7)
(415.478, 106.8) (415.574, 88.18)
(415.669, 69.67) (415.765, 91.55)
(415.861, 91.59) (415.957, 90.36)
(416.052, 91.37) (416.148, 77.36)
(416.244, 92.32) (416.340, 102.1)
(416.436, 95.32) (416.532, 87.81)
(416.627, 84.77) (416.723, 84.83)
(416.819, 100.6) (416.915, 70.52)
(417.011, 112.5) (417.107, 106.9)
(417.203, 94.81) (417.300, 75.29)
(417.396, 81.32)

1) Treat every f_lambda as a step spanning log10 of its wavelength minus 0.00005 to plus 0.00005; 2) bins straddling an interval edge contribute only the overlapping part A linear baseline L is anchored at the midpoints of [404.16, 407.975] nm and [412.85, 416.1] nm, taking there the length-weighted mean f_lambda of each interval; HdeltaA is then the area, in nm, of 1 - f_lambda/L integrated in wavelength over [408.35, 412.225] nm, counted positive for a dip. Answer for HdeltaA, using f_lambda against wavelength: 0.34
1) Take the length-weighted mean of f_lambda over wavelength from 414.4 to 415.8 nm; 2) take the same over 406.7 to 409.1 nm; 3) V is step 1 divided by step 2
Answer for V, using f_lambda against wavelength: 0.93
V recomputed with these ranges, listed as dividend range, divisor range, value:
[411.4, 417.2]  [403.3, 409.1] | 0.96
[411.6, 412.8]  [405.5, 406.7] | 1.05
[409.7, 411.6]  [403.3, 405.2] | 0.82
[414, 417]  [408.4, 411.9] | 1.08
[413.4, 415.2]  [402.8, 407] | 0.98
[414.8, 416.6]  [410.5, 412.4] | 1.14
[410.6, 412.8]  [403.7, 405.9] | 0.88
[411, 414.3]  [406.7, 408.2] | 0.91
